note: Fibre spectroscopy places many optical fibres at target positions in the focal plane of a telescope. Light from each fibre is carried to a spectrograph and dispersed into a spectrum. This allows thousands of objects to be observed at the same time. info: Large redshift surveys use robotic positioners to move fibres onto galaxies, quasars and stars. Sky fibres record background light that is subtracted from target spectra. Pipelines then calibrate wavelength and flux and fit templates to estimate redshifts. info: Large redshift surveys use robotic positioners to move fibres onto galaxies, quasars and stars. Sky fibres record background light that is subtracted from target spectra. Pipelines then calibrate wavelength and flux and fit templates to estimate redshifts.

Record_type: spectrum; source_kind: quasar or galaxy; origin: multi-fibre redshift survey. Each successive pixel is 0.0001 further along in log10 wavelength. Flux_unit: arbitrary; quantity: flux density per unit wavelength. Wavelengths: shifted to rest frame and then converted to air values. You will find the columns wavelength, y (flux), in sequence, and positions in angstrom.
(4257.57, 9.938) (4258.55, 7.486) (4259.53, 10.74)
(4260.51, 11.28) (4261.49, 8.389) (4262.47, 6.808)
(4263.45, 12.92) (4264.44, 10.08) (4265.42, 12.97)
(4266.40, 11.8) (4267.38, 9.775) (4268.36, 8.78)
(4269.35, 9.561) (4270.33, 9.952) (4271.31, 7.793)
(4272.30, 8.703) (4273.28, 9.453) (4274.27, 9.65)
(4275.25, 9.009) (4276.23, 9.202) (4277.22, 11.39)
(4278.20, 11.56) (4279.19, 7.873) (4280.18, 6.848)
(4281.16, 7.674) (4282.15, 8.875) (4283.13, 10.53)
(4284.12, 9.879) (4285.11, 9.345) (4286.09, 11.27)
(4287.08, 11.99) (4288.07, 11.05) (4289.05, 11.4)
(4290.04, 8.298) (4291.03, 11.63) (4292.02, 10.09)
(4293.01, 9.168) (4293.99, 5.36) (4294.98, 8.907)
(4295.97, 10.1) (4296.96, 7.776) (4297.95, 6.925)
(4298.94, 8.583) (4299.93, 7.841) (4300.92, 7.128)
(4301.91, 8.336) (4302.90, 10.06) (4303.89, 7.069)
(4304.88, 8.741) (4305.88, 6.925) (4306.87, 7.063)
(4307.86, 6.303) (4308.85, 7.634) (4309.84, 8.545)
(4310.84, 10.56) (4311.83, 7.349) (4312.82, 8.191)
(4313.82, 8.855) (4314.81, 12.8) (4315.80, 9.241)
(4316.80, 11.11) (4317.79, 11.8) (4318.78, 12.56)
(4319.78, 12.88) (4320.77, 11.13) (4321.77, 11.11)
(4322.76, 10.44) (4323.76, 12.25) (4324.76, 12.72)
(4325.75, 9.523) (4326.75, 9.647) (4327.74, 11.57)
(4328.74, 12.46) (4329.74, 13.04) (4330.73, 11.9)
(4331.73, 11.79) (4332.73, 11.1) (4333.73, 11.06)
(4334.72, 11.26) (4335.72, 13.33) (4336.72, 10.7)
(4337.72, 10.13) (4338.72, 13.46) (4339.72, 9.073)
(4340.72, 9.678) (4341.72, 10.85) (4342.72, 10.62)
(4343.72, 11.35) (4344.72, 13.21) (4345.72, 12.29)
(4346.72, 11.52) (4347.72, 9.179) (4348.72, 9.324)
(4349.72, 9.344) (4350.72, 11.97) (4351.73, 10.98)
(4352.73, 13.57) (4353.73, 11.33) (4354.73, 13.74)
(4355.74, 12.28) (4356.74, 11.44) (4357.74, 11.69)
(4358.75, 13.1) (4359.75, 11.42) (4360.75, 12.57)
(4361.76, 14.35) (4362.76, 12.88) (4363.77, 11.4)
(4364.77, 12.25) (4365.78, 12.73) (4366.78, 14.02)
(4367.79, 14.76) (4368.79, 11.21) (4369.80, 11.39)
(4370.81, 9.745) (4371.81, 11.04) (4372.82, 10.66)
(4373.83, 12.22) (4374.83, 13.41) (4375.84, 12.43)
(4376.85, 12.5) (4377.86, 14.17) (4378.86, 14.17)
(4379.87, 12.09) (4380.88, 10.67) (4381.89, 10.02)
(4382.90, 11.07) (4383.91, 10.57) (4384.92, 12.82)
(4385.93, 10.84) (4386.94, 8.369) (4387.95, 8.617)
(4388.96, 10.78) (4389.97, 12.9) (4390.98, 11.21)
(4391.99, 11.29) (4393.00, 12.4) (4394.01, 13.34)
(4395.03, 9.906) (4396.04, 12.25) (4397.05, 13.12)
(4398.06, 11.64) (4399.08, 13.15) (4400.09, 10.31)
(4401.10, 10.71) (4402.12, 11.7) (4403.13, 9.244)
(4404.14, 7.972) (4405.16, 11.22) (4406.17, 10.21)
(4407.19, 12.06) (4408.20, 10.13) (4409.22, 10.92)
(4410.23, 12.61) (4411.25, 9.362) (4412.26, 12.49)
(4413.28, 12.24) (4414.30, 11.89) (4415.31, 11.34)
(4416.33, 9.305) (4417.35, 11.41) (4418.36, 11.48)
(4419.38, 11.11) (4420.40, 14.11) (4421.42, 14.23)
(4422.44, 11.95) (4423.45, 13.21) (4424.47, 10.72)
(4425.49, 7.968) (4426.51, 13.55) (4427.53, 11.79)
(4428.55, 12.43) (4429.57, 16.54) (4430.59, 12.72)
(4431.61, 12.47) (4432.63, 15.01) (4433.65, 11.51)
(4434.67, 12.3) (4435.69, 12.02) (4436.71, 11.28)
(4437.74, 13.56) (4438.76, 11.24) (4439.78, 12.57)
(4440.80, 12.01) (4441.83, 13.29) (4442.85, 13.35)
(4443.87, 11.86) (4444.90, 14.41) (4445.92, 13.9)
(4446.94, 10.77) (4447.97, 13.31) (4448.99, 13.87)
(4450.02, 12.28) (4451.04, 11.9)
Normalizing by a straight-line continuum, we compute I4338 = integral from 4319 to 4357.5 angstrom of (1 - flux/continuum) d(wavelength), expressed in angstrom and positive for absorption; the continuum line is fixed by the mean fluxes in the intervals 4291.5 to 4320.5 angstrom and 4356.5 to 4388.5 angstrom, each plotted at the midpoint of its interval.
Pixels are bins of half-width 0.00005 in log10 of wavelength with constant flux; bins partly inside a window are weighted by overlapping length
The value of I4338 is -4.0 angstrom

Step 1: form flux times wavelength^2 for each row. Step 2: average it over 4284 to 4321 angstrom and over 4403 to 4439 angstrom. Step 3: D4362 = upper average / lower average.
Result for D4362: 1.34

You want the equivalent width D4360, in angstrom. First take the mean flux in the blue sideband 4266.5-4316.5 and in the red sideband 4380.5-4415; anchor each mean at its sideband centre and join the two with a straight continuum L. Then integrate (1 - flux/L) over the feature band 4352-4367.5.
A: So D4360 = -3.3 angstrom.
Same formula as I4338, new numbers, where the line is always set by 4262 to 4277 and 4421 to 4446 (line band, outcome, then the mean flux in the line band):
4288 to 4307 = 3.1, 8.6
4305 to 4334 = 0.8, 10.4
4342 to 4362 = -0.9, 11.7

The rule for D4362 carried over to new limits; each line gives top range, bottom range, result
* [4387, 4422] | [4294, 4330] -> 1.24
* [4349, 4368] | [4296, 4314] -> 1.58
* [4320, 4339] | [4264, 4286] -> 1.23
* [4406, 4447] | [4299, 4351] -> 1.23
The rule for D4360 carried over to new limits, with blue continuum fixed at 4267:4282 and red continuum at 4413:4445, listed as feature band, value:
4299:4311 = 2.2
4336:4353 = -0.7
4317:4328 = -1.4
